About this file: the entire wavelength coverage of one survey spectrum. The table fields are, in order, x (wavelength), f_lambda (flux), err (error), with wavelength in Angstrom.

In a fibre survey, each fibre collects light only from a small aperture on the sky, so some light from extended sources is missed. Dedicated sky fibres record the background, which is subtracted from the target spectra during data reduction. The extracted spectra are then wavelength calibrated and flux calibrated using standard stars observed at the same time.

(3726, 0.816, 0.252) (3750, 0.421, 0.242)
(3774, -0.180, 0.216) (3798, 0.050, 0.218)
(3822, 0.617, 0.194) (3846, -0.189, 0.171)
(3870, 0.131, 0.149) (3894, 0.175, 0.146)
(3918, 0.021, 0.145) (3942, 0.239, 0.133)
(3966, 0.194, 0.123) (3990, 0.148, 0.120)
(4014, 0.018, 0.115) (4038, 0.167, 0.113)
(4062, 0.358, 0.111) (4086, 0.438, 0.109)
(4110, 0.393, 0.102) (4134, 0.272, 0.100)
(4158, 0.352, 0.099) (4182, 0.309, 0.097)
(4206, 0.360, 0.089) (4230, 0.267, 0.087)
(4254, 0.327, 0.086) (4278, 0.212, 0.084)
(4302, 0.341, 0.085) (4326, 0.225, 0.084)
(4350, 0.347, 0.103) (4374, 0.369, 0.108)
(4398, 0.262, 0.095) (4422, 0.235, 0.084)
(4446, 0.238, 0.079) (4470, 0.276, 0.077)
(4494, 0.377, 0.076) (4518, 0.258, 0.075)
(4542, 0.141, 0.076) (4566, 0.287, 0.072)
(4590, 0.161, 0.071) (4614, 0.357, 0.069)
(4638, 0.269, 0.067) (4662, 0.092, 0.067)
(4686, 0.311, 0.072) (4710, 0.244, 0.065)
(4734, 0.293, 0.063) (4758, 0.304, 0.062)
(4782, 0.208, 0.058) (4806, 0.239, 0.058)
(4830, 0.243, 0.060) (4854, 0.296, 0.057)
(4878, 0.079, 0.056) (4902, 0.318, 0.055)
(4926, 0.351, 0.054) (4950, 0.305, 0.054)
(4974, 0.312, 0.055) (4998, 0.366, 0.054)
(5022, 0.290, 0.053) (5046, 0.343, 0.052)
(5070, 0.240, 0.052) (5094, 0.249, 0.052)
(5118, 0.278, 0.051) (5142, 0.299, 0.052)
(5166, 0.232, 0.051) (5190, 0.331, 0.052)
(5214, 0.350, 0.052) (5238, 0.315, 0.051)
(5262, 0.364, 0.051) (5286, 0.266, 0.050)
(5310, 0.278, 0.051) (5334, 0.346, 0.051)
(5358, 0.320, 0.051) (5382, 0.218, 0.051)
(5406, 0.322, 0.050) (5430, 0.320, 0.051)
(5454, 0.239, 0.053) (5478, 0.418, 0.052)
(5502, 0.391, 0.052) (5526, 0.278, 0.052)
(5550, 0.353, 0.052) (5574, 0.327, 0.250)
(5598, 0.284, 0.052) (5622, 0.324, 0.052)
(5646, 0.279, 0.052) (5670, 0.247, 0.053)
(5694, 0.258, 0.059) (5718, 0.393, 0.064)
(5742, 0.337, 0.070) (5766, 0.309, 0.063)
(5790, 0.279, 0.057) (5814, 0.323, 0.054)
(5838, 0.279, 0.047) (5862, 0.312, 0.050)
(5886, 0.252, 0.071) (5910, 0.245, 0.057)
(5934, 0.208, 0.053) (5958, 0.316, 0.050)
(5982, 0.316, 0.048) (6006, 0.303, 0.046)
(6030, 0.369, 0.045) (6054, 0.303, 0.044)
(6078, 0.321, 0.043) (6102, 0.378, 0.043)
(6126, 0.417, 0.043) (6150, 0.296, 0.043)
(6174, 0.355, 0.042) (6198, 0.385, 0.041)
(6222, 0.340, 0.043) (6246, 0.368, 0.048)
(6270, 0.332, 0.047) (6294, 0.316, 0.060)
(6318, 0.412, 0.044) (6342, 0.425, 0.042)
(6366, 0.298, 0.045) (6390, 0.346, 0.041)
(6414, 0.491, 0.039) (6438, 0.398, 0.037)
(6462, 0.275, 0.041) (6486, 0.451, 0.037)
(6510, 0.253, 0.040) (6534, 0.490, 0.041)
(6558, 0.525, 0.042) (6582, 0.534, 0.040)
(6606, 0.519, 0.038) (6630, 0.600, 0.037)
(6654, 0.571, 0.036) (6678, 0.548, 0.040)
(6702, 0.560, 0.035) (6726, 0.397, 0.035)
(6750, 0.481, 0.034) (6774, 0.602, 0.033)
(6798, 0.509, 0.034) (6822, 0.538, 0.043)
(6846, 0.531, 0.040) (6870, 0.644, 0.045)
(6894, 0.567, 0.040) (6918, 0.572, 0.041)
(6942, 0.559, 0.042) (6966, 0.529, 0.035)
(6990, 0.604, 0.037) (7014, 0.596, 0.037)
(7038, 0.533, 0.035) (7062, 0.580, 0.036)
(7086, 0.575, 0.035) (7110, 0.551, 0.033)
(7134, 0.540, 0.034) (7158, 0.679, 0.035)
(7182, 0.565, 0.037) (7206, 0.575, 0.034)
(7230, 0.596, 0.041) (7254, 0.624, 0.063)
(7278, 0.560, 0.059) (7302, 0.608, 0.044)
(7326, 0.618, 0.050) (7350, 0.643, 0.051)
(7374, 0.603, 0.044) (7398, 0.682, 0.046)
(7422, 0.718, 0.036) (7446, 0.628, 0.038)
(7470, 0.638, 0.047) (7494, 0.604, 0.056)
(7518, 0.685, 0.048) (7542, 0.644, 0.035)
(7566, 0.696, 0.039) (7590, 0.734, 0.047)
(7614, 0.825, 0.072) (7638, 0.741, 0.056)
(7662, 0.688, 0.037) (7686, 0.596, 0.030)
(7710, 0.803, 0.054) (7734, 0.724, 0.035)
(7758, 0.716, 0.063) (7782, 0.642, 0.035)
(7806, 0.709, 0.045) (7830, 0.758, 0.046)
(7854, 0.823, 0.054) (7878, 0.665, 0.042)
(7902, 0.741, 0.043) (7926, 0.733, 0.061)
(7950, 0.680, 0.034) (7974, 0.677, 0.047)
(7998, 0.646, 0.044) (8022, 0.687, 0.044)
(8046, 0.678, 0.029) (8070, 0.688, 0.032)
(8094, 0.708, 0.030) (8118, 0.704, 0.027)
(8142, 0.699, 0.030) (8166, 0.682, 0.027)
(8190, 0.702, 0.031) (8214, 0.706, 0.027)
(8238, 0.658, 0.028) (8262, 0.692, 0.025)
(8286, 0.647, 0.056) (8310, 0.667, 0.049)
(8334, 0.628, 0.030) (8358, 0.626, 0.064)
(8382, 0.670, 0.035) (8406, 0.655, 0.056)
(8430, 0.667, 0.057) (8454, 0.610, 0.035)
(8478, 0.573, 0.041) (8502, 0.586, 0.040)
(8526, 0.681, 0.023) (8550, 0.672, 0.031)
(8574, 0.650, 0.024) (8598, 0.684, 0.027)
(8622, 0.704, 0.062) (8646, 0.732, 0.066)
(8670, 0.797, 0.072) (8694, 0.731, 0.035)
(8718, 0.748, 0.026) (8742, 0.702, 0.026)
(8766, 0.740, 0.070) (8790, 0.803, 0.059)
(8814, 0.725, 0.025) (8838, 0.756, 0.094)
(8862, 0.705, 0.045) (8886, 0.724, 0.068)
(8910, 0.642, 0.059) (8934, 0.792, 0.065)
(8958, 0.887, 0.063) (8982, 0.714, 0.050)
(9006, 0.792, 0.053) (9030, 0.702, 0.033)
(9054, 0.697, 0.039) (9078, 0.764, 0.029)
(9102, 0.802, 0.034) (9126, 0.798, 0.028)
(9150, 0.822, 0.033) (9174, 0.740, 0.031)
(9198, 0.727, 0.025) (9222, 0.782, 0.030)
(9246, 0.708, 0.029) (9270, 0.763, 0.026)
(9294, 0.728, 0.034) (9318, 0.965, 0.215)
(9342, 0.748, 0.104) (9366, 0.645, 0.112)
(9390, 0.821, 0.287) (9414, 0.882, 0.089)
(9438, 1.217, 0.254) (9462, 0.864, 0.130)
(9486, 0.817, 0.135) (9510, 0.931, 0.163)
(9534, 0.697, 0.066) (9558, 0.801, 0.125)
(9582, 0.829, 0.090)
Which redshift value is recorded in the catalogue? 0.64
